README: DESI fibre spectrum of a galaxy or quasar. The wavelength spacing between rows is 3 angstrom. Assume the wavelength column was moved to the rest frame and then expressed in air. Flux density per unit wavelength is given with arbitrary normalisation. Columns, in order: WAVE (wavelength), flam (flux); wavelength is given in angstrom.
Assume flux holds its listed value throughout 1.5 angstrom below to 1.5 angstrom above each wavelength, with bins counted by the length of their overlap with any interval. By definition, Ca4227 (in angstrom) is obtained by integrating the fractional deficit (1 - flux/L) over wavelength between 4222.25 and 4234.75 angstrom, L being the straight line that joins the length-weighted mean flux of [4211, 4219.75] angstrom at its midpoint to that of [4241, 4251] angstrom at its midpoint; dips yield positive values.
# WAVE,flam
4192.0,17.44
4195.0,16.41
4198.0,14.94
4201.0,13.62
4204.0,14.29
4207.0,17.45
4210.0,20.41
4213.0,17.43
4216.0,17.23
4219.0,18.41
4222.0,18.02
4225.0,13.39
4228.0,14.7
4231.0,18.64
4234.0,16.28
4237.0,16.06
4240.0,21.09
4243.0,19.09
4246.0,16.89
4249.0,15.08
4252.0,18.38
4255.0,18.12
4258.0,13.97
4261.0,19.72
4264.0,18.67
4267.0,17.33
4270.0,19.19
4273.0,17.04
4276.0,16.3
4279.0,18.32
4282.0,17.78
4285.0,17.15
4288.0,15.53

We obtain 1.2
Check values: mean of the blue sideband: 17.8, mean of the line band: 15.9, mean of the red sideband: 17.3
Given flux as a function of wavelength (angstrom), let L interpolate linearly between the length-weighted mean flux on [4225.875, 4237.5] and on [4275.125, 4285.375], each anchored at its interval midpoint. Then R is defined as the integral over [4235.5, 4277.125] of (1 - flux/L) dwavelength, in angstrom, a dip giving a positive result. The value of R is -1.9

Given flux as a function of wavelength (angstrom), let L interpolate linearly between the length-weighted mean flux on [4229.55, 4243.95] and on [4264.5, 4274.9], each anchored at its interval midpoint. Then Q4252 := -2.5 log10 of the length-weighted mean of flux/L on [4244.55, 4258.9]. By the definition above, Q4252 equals 0.09 mag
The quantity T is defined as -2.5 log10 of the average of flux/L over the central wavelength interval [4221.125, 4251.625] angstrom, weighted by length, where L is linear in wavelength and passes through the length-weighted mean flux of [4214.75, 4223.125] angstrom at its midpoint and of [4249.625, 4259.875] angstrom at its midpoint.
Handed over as 0.024 mag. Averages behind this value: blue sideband 17.9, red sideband 16.8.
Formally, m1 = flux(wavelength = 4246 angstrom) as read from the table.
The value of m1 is 16.89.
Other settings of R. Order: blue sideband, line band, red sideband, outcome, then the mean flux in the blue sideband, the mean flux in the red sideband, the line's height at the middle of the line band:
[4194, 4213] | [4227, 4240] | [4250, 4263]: -0.04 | 16.3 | 17.5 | 17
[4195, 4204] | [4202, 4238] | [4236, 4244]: -0.26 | 14.6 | 18.9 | 16.8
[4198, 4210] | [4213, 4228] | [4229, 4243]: 0.24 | 15.8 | 18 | 16.9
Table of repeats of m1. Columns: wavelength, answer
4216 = 17.23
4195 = 16.41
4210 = 20.41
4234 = 16.28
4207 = 17.45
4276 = 16.3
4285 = 17.15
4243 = 19.09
